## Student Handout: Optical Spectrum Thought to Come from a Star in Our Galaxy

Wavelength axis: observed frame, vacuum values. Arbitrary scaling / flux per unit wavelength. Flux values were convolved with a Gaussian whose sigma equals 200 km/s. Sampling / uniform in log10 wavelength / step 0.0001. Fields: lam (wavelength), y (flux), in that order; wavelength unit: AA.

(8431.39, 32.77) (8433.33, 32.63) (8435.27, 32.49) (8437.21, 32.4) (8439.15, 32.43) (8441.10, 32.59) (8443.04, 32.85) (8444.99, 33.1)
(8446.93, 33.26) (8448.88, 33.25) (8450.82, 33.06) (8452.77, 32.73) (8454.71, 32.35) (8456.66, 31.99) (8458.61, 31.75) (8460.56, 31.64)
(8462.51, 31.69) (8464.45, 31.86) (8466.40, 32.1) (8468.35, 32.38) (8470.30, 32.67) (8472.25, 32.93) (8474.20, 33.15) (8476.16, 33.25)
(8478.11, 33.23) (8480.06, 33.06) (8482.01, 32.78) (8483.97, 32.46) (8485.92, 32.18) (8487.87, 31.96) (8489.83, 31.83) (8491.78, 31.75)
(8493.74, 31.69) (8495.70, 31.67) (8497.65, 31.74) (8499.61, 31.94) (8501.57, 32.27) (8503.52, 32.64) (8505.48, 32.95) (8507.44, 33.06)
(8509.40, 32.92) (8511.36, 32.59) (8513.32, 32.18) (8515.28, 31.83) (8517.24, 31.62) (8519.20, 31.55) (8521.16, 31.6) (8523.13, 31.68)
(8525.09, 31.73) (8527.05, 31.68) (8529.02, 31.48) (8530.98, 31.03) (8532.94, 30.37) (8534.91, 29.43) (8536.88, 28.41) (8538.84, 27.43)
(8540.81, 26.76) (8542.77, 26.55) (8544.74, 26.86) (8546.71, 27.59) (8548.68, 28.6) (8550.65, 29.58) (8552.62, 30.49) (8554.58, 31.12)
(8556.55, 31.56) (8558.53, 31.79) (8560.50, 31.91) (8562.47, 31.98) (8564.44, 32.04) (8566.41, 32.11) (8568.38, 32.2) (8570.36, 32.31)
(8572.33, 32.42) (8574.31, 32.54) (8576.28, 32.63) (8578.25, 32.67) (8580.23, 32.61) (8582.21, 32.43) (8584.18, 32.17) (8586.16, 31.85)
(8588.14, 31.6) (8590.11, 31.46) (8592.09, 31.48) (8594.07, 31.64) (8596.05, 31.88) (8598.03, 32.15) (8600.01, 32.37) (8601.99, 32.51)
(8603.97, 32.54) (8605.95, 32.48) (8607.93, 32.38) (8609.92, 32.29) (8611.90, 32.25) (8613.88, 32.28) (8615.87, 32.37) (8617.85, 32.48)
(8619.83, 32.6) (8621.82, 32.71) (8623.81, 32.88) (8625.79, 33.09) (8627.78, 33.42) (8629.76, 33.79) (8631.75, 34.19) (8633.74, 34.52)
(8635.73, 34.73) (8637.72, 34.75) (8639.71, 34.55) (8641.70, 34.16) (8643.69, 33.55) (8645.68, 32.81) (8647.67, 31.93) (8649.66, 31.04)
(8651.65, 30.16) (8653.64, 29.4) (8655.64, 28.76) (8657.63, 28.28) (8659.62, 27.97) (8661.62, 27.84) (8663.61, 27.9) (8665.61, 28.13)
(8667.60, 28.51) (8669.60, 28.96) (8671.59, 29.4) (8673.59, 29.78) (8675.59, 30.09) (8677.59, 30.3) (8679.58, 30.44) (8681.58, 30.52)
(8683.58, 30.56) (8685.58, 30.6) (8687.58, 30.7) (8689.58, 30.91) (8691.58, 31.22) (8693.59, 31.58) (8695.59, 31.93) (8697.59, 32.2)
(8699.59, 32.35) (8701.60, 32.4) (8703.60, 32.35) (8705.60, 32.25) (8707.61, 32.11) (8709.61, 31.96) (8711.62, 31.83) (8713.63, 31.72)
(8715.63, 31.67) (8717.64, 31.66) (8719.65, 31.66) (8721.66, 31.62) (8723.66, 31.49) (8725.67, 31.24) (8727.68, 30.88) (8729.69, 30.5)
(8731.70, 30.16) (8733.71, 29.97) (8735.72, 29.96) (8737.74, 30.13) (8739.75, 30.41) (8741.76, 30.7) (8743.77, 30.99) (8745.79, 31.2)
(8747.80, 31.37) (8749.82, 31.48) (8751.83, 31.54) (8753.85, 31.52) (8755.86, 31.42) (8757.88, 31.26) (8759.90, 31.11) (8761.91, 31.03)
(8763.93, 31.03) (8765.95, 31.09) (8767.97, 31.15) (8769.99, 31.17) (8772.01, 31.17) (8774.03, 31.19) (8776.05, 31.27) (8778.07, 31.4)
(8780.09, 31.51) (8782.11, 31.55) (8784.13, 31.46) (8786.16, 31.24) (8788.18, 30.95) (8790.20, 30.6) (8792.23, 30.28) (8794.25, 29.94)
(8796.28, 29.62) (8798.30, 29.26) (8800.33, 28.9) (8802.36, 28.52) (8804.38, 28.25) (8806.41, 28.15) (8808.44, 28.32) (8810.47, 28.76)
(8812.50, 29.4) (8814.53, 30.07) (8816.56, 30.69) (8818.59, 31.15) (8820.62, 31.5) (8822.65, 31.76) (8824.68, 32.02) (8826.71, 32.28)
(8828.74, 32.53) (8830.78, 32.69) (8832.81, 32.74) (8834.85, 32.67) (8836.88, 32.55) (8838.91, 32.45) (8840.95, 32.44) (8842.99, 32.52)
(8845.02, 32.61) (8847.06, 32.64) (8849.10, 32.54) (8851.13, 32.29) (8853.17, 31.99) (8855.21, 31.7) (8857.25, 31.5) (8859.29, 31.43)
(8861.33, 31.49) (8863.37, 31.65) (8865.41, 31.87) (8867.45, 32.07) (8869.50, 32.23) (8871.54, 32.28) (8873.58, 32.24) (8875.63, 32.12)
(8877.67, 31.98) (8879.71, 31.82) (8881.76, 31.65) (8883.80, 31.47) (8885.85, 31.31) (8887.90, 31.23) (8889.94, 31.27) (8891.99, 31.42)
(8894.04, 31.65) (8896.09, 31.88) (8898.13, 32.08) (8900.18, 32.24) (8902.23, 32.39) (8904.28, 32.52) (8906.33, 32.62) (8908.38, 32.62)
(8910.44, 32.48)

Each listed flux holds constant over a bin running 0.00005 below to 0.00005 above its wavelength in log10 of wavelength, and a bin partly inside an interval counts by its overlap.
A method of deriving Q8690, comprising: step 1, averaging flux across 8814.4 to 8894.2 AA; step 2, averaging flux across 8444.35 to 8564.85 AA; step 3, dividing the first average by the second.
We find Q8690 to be 1.01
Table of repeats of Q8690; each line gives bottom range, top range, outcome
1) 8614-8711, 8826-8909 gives 1.02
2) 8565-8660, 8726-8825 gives 0.95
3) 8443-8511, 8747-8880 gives 0.96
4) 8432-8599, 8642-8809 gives 0.97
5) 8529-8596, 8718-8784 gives 1.01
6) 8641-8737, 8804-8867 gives 1.02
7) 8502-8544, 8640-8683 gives 0.97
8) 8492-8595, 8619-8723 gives 1.01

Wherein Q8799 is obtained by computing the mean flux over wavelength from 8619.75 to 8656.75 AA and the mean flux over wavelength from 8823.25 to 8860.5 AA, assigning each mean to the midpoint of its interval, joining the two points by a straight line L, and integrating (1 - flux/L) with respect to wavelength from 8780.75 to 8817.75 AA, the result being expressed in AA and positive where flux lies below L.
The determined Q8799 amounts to 3.0 AA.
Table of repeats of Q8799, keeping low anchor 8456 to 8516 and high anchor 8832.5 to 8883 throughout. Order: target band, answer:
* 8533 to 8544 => 1.5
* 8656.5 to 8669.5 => 1.6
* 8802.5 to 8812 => 1.1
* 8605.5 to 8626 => -0.2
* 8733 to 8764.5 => 1.2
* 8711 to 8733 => 0.6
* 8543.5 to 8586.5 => 1.3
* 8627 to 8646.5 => -1.1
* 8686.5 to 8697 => 0.3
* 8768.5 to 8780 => 0.3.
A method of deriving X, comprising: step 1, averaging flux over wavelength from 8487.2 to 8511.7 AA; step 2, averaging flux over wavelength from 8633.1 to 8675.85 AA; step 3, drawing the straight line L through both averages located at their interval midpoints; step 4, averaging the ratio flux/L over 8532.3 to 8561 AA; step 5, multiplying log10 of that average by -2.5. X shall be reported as 0.09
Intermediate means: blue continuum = 32.2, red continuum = 30.8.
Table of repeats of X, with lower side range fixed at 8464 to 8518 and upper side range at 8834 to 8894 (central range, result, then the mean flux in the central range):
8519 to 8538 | 0.05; 30.8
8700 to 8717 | 0.00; 32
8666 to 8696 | 0.07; 30.3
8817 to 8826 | 0.01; 31.6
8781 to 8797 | 0.05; 30.7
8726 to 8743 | 0.06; 30.4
